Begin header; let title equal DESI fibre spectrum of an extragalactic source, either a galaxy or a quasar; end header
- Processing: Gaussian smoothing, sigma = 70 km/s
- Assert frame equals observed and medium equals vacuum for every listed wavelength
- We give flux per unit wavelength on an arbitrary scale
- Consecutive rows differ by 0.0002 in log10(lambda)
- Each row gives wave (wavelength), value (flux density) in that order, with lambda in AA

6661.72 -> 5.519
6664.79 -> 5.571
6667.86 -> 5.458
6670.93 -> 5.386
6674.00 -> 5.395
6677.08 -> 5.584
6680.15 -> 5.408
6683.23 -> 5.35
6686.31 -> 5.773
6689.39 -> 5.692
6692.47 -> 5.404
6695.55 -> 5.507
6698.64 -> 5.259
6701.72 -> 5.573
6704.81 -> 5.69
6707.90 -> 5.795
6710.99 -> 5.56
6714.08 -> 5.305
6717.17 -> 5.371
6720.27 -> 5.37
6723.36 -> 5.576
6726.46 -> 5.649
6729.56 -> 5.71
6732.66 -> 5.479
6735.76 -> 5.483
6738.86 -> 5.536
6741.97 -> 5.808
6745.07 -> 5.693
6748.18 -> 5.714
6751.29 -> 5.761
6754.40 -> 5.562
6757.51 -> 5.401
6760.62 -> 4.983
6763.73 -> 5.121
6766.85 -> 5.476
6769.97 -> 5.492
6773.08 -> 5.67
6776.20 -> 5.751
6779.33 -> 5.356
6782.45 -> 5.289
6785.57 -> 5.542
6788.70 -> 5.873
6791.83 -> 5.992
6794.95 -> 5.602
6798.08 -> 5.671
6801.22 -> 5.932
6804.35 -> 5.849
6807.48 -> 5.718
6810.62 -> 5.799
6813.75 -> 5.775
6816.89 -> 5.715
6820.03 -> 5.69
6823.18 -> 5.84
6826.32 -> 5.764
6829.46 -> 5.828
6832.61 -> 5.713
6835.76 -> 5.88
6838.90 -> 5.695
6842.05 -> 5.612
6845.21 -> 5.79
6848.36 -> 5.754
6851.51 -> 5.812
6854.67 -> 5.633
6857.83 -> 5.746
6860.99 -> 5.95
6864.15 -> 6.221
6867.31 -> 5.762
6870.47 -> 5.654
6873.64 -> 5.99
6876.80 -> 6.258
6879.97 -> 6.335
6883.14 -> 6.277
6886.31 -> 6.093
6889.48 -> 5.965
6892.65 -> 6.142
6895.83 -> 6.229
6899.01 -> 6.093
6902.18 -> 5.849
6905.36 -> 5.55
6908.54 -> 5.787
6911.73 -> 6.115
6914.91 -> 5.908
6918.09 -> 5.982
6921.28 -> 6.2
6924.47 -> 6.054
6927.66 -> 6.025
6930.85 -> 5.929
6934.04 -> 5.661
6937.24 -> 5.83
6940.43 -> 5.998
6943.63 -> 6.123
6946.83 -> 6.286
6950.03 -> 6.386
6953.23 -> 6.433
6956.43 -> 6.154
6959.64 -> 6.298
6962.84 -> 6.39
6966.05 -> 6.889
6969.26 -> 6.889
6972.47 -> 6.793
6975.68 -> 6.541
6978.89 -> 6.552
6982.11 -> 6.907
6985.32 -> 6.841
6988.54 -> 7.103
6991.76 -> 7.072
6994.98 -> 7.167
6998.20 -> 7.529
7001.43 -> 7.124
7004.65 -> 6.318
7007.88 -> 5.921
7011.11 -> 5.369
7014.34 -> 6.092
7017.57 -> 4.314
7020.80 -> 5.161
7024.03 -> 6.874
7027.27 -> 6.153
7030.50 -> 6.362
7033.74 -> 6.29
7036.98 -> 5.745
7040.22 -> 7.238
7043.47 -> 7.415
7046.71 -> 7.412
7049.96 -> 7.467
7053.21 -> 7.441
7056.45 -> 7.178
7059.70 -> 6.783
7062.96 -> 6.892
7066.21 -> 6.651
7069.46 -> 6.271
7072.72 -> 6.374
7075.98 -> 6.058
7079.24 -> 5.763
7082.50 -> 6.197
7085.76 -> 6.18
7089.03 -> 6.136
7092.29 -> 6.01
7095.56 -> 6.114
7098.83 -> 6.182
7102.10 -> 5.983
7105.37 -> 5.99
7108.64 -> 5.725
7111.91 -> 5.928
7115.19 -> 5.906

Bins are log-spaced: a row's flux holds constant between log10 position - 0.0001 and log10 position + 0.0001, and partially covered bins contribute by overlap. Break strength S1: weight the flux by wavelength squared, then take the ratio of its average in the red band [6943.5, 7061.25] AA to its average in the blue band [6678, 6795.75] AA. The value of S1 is 1.3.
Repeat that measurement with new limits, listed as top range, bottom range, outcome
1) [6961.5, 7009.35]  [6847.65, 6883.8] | 1.18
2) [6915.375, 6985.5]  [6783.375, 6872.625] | 1.13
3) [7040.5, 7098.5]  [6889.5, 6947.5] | 1.15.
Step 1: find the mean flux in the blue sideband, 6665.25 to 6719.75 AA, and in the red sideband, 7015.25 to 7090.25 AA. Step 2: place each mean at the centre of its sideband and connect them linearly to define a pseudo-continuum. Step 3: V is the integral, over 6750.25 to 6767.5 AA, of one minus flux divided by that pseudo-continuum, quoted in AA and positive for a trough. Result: 0.93 AA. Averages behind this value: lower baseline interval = 5.5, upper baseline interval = 6.45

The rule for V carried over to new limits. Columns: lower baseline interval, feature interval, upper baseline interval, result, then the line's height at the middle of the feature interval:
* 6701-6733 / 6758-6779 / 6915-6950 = 0.9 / 5.67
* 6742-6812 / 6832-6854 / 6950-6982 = 0.7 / 5.94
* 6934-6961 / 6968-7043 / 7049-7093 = -1.6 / 6.33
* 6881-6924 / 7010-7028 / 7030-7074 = 2.7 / 6.66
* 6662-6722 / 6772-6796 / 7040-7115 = 0.4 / 5.73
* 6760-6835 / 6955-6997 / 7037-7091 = -2.7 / 6.34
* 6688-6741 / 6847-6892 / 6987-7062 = 0.7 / 6.06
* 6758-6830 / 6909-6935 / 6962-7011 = 1.6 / 6.39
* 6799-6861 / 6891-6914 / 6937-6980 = 0.6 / 6.13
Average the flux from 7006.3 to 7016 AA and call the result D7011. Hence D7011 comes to 5.79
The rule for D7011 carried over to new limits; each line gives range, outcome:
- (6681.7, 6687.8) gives 5.56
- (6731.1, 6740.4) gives 5.5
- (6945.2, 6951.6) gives 6.33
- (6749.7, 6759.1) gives 5.57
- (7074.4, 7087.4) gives 6.05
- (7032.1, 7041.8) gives 6.42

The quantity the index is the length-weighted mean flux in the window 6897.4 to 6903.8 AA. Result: 5.97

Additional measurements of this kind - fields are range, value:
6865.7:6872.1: 5.71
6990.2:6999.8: 7.26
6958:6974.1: 6.65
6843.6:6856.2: 5.75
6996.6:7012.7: 6.45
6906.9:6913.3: 5.94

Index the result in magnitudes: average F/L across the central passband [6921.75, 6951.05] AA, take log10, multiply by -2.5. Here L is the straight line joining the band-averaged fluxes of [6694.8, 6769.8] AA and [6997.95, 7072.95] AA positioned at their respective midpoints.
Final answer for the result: 0.026 mag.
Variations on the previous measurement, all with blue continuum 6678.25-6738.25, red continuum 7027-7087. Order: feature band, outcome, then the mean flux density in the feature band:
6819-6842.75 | 0.03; 5.76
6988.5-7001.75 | -0.12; 7.22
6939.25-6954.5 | 0.01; 6.25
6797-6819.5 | 0.01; 5.78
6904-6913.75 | 0.06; 5.83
